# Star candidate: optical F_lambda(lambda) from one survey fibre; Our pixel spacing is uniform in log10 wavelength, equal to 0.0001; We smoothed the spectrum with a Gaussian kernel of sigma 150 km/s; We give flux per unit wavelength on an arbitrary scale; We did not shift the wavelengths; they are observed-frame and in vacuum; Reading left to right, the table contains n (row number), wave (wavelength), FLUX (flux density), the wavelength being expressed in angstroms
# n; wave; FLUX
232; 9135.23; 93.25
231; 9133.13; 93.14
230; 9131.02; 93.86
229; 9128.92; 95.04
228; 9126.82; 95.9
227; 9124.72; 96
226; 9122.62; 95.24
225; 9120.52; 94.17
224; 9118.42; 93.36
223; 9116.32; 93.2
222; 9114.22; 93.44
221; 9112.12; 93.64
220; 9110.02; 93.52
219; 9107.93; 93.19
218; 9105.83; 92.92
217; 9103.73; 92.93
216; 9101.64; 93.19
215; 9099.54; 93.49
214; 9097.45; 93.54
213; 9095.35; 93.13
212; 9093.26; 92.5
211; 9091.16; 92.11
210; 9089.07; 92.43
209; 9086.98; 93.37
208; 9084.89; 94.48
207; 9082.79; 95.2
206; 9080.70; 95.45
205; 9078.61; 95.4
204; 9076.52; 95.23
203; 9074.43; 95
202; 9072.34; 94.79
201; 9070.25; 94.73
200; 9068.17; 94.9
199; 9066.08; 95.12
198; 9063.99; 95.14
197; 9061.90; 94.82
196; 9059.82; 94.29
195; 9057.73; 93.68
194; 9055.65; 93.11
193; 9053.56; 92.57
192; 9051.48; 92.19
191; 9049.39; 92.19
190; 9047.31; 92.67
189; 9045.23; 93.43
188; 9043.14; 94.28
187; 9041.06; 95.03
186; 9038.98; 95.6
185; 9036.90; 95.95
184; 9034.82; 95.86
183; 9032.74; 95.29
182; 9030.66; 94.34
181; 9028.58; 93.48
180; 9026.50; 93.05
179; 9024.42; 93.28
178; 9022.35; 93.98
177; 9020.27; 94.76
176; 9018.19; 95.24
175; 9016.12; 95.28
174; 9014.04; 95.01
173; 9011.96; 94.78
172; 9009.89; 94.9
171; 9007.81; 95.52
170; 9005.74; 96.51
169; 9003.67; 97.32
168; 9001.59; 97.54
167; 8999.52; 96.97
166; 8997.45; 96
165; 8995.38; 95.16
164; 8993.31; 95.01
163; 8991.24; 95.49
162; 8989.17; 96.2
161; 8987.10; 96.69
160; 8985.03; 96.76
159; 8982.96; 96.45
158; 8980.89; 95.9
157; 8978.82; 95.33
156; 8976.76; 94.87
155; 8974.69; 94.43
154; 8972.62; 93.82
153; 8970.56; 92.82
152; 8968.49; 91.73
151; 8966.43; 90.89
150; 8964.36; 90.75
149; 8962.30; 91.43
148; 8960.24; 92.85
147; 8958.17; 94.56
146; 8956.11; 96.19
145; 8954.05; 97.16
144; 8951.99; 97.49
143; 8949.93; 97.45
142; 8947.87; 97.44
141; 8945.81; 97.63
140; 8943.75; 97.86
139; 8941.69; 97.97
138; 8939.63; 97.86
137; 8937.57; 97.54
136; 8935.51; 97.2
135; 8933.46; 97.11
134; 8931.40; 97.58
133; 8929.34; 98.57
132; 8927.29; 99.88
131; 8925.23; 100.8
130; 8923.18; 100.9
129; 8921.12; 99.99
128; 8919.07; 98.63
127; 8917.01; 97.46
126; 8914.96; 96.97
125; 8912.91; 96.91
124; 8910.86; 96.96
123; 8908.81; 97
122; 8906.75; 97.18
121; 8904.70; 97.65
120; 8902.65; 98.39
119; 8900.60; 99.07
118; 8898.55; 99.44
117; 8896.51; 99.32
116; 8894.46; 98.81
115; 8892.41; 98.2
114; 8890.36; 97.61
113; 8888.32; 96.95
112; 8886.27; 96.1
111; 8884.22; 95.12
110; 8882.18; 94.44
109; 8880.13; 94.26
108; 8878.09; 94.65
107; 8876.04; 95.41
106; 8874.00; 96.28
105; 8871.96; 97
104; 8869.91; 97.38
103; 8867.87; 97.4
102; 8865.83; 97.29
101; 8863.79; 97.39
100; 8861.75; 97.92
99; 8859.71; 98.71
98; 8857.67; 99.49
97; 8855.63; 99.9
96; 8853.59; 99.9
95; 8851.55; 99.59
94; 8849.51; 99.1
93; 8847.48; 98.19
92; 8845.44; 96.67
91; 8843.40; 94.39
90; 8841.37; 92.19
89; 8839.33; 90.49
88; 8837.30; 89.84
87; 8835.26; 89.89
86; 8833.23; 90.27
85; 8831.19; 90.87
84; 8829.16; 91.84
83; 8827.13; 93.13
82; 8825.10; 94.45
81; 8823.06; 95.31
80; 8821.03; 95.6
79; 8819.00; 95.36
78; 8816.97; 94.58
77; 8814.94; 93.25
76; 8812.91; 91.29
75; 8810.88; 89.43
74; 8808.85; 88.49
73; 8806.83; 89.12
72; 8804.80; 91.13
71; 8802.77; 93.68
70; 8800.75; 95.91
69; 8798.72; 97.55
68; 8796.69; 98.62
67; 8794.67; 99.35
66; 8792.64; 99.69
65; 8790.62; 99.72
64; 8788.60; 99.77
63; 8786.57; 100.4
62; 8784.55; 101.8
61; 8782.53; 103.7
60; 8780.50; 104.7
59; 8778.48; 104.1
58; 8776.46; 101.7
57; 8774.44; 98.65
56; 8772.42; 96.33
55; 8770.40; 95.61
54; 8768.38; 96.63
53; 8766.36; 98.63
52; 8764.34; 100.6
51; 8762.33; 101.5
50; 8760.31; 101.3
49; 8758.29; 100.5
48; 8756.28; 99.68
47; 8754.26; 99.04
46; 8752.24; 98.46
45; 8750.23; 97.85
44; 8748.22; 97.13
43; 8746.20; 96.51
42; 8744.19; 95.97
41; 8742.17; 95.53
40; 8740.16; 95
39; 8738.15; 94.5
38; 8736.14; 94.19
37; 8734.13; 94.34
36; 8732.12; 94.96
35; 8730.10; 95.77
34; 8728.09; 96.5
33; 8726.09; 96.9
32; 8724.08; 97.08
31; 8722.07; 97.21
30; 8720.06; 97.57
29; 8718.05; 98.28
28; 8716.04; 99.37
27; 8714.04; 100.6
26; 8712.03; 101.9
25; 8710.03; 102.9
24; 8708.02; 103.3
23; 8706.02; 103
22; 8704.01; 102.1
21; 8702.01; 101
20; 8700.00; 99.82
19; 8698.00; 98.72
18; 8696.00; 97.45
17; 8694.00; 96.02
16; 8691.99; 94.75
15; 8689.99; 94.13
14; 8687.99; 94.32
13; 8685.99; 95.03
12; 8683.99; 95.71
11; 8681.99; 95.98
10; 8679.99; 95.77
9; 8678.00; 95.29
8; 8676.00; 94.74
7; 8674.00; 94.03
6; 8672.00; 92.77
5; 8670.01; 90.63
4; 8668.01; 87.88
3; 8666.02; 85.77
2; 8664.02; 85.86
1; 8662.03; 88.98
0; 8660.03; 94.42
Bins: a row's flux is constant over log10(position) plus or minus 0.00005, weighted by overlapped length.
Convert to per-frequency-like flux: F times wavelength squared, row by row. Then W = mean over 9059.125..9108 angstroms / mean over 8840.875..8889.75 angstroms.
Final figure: 1.0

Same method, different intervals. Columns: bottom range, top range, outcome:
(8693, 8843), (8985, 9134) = 1.04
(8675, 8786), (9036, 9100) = 1.03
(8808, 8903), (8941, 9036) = 1.03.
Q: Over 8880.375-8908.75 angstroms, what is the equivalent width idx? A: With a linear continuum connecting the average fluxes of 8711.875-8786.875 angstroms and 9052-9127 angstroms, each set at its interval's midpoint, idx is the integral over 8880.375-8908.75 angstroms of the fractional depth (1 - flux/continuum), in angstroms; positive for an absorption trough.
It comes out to -0.3 angstroms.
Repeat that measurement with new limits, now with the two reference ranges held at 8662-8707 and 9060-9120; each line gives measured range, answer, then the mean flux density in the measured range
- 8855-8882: -0.7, 97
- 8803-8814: 0.5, 90.2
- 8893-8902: -0.4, 99.1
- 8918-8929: -0.7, 99.9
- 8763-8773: -0.3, 97.8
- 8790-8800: -0.4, 98.8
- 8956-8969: 0.3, 92.4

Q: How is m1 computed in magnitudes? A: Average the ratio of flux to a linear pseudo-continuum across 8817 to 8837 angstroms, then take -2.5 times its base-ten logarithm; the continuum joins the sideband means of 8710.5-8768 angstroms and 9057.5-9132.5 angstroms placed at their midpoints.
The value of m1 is 0.05 mag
